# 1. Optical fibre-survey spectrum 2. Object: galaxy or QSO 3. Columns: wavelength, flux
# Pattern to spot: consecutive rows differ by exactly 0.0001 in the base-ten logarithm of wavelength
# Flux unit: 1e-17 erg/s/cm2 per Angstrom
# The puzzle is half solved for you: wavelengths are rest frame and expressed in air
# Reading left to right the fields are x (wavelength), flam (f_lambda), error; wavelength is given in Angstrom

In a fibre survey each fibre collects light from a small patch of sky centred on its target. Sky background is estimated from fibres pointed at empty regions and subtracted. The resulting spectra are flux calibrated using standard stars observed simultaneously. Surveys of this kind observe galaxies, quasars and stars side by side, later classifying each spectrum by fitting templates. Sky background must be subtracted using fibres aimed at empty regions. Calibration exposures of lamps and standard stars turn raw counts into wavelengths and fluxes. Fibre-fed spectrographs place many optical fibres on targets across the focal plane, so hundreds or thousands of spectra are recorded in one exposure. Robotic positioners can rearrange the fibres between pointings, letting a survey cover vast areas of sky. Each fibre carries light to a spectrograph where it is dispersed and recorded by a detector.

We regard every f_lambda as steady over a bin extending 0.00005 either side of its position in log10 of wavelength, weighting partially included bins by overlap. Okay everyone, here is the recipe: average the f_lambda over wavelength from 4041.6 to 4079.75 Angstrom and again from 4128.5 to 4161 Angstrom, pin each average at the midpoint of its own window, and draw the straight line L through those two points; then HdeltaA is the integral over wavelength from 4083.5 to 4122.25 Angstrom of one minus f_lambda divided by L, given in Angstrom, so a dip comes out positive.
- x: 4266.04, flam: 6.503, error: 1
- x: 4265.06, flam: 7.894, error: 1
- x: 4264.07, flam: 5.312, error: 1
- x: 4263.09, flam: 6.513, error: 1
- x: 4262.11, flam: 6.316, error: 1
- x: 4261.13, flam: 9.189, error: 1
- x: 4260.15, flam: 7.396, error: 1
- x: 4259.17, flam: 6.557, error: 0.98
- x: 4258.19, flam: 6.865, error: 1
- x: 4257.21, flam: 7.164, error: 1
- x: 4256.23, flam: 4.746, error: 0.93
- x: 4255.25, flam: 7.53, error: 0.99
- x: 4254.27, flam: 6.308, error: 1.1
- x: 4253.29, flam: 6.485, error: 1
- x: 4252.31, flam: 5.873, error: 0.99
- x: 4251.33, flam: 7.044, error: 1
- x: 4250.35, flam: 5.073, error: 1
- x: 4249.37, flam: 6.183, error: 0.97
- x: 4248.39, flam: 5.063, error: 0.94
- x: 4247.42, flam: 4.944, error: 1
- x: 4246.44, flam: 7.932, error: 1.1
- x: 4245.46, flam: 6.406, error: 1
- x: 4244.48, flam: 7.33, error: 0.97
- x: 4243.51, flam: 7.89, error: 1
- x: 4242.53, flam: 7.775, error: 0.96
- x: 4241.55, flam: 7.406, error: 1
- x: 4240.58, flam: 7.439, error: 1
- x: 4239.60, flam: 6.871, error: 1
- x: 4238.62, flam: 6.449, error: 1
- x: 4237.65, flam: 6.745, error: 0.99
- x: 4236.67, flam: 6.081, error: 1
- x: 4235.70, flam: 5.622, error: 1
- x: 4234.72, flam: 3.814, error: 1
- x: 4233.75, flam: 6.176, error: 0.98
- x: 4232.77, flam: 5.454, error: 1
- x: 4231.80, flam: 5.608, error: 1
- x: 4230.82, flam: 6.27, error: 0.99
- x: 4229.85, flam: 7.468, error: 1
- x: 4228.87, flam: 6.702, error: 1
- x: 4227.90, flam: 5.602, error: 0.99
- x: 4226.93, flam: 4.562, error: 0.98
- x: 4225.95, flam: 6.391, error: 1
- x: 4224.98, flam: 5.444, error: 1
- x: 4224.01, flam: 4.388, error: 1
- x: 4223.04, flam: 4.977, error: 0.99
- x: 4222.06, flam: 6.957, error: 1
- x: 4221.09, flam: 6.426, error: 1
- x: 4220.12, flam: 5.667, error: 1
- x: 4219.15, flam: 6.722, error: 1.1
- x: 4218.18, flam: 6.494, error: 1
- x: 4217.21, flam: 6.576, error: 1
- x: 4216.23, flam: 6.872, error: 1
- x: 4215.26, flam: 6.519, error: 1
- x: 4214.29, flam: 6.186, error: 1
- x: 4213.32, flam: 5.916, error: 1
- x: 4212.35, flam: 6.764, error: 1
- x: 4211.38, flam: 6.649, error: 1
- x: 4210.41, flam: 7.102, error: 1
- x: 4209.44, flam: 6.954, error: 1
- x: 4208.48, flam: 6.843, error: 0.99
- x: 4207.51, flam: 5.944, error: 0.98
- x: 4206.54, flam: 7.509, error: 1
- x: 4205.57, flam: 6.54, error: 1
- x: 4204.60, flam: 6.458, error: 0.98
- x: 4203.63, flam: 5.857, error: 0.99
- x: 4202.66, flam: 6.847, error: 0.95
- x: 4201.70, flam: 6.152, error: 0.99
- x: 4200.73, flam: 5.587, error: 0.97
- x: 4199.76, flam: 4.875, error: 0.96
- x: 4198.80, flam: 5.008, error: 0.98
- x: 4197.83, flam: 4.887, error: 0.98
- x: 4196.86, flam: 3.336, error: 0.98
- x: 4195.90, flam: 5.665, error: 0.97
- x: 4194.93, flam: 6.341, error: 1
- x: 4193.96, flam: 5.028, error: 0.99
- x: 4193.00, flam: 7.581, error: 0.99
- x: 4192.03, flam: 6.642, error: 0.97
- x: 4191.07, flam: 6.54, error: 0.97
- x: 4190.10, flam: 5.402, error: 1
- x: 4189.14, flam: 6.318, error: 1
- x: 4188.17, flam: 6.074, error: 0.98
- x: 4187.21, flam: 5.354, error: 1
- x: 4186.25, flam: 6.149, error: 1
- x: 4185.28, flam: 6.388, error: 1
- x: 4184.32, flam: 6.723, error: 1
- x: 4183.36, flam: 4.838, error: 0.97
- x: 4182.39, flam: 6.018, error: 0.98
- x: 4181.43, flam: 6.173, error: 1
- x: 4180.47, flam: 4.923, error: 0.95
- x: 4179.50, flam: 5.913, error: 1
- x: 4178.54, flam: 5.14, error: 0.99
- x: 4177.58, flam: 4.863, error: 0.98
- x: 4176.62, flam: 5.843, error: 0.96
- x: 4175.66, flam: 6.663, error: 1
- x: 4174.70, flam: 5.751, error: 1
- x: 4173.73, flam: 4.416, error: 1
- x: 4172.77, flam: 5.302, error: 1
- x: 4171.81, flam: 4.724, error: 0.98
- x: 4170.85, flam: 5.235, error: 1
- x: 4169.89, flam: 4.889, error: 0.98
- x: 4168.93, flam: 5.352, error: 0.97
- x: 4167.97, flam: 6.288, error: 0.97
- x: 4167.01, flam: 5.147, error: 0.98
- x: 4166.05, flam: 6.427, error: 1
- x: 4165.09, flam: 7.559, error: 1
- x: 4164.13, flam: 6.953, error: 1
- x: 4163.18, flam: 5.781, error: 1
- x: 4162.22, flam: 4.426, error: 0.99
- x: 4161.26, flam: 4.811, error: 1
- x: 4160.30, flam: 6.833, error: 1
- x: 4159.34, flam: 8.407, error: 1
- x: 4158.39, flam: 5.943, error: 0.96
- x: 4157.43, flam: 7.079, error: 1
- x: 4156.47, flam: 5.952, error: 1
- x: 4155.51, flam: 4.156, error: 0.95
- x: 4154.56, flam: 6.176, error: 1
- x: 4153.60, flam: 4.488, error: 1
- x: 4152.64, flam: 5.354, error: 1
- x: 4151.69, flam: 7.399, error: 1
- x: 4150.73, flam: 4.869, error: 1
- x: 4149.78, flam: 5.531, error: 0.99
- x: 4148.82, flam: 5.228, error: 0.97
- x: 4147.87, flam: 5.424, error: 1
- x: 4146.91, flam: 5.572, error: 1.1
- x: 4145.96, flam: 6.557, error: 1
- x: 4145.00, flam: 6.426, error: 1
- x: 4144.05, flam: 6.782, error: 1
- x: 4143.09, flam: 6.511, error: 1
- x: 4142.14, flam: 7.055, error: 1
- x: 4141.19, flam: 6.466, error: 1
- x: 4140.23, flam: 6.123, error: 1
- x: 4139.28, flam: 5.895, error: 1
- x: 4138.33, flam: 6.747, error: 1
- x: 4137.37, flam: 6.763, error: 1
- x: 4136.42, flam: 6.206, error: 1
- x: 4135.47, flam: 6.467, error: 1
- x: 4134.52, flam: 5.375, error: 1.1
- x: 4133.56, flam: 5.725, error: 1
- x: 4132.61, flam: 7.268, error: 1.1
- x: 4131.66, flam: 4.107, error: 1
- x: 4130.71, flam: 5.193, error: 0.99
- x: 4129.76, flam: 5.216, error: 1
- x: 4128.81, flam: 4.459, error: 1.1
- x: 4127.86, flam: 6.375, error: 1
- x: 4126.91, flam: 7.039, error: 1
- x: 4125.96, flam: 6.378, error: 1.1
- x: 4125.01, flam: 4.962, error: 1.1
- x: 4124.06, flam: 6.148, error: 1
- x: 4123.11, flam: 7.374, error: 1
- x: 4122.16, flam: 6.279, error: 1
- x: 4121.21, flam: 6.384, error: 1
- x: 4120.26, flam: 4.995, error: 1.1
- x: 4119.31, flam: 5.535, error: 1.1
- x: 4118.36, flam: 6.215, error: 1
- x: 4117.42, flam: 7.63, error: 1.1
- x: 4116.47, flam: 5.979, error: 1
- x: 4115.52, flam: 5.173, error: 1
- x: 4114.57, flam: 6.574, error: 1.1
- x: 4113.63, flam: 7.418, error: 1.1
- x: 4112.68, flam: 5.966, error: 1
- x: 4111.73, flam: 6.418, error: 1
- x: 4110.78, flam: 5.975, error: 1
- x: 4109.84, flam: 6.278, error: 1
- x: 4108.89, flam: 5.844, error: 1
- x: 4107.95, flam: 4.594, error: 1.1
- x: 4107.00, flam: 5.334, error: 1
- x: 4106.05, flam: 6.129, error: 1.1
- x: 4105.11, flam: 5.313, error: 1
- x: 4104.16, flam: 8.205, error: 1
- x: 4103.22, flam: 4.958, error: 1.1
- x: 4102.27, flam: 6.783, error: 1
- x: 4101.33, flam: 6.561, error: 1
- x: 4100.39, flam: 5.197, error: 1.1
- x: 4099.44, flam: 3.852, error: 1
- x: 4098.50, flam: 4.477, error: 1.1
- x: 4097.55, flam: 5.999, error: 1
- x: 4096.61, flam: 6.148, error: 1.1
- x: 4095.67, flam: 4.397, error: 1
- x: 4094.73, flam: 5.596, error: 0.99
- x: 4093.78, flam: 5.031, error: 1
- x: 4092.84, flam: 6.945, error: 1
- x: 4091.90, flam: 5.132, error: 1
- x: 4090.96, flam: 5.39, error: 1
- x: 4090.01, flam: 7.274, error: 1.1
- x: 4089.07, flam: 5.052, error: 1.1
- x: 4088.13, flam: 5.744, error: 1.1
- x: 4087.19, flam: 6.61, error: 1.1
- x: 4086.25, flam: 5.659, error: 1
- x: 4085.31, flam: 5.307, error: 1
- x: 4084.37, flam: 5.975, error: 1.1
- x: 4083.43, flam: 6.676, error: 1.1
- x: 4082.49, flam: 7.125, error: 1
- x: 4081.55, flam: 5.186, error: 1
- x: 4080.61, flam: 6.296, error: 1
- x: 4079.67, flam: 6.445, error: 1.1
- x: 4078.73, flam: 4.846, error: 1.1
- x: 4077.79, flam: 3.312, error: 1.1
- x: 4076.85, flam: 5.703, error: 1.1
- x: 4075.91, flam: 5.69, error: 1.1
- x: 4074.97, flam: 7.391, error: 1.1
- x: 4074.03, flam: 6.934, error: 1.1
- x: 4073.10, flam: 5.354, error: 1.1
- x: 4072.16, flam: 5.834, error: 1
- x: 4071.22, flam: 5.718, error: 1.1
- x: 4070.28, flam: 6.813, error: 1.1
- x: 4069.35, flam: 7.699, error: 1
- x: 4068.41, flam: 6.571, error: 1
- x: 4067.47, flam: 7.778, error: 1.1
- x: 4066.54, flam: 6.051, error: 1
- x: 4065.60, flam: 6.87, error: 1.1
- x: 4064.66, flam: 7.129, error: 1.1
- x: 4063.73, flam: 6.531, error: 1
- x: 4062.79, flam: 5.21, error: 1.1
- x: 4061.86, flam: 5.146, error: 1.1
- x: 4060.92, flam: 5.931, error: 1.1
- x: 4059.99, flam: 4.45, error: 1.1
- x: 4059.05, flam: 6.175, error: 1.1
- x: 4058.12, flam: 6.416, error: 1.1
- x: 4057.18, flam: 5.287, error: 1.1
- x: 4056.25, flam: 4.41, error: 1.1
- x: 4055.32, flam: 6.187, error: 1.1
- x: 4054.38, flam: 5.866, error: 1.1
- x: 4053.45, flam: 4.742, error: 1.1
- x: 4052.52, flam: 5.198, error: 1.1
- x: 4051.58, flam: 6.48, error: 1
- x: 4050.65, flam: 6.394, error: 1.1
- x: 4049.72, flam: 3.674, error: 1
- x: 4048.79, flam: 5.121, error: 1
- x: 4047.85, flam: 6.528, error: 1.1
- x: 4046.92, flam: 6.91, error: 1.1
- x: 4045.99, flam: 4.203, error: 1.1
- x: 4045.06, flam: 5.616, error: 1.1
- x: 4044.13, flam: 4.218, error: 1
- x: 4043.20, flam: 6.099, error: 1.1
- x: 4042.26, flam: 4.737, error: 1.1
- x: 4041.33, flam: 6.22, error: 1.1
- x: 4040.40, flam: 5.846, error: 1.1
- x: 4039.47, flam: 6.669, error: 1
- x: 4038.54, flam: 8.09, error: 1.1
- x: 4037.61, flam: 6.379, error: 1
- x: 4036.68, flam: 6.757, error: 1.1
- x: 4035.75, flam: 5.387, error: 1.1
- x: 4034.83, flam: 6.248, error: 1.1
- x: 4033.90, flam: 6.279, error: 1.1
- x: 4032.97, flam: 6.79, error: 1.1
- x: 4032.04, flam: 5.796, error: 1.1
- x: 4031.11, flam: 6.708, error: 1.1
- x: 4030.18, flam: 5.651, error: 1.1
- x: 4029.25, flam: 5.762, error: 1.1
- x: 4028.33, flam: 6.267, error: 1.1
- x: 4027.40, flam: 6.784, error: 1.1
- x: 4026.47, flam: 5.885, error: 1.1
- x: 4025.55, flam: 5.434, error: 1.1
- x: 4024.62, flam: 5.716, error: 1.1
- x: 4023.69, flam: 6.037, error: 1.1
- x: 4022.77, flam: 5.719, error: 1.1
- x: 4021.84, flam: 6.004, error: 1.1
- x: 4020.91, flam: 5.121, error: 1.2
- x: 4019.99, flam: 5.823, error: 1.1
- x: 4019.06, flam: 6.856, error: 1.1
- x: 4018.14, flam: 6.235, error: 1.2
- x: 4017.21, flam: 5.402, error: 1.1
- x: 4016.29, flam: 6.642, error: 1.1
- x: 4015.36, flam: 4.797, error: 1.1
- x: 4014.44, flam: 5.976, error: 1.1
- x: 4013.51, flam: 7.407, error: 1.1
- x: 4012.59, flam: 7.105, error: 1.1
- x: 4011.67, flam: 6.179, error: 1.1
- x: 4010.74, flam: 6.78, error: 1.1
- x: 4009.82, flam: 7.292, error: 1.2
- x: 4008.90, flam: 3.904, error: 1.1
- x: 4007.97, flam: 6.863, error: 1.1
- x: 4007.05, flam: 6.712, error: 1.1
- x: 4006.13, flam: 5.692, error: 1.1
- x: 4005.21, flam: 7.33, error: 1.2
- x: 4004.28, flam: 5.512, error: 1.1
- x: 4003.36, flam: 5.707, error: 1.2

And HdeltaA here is 0.2 Angstrom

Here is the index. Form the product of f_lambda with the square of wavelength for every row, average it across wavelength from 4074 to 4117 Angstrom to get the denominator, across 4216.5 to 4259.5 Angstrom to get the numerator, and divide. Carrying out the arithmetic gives 1.1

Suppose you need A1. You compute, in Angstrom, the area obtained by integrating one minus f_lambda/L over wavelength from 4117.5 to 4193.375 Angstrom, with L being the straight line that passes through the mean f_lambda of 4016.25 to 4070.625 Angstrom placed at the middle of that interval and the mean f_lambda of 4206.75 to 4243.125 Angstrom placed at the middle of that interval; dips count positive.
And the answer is 2.9 Angstrom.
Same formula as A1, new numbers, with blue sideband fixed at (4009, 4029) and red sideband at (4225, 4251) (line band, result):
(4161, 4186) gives 2.32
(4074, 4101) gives 2.10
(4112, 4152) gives 0.72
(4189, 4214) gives 0.56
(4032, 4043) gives -0.26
